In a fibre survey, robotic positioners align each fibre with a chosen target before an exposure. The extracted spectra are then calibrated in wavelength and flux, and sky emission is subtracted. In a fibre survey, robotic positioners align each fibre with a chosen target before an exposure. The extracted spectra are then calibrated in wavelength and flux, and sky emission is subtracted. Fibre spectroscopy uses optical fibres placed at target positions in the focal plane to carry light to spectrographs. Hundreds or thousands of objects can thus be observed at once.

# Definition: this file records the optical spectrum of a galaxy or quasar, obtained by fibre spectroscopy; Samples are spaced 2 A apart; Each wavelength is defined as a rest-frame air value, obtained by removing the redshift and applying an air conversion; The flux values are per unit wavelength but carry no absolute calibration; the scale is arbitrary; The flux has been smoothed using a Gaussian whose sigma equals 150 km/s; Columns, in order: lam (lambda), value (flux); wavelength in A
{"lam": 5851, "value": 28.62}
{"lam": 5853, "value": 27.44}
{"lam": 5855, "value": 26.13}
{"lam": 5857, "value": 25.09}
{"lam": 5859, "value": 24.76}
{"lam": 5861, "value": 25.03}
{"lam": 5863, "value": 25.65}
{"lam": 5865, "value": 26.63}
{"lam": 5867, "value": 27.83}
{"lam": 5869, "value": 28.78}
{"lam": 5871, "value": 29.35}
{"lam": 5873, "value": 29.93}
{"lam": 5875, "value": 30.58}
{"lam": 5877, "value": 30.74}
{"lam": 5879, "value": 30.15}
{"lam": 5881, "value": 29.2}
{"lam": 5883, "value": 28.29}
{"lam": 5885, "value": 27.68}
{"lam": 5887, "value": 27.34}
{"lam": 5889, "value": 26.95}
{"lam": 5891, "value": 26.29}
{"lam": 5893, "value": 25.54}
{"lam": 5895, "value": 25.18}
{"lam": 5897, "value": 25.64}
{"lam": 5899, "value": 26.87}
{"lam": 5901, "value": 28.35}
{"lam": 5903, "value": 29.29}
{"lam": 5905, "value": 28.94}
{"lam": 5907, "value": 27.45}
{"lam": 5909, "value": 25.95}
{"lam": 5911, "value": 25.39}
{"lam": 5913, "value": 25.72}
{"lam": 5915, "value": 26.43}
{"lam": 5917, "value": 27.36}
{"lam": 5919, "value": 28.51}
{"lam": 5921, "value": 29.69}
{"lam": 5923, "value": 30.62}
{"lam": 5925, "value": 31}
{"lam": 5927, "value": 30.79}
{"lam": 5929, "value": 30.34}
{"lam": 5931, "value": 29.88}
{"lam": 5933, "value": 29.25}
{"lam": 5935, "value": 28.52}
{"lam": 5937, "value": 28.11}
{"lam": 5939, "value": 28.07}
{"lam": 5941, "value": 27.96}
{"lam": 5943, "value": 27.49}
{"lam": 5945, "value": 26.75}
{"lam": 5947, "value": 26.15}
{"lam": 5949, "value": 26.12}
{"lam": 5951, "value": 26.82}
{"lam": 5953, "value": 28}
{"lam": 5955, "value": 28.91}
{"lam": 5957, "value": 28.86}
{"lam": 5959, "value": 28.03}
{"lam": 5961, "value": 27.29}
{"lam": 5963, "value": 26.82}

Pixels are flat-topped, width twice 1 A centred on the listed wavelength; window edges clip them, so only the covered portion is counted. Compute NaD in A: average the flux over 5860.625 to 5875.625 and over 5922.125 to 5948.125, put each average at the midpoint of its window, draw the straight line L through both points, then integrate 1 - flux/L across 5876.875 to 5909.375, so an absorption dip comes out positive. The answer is 0.8 A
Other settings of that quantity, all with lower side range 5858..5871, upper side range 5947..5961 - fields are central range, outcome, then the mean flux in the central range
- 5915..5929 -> -1.12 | 29.5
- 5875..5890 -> -1.06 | 28.8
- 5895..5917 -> 0.15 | 26.9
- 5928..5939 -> -0.68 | 29.1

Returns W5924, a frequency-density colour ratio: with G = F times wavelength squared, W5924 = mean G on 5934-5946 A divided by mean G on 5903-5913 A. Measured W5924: 1.0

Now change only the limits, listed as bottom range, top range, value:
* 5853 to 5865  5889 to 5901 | 1.04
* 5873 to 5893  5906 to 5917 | 0.93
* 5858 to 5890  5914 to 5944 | 1.05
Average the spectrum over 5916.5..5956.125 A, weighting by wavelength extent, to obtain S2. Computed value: 28.5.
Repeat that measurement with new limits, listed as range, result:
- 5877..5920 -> 27.3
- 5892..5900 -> 25.8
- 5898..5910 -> 27.8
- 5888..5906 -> 27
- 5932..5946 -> 28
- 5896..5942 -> 28.3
